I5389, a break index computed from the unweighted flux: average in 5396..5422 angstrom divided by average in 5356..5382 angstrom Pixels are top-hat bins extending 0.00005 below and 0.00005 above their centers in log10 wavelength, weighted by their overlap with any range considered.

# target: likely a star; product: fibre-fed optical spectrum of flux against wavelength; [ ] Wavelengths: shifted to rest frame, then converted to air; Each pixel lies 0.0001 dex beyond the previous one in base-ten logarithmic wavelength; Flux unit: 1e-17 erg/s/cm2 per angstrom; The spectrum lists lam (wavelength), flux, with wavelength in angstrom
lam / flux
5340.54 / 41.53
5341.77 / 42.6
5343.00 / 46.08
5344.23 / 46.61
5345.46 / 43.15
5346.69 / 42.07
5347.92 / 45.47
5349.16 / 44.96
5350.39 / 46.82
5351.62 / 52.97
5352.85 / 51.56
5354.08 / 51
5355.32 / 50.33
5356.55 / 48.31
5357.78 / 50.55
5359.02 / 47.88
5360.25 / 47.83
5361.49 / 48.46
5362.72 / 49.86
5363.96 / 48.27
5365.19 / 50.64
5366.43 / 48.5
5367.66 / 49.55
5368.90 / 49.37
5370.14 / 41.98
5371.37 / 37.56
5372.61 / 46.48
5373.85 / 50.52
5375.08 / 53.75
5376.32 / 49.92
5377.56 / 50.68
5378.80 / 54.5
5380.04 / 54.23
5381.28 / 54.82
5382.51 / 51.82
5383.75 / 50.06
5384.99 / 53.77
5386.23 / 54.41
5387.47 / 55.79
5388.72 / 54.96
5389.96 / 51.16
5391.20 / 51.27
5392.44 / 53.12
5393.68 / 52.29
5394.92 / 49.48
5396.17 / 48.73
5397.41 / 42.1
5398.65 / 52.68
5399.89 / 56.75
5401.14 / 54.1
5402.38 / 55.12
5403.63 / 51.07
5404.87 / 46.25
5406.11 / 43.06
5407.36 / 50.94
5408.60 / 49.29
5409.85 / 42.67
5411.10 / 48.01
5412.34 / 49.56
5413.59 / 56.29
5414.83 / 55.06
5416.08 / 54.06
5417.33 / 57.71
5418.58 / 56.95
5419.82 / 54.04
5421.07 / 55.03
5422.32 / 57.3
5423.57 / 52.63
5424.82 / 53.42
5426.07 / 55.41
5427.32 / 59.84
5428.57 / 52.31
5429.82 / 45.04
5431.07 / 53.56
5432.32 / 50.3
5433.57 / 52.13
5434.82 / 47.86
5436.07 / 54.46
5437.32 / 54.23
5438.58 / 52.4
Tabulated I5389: 1.05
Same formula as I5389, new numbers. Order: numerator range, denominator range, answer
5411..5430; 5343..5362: 1.14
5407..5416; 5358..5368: 1.03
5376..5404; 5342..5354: 1.12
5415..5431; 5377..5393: 1.02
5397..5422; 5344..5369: 1.07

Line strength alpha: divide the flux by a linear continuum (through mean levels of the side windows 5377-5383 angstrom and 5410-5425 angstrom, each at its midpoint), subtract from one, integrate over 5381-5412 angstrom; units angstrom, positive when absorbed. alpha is 1.5 angstrom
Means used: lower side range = 53.3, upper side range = 53.8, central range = 50.9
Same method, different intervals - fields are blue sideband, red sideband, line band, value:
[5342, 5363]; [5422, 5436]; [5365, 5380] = 0.08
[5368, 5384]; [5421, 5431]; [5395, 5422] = 0.47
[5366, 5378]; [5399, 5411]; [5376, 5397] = -1.57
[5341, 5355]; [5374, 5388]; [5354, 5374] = 0.71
